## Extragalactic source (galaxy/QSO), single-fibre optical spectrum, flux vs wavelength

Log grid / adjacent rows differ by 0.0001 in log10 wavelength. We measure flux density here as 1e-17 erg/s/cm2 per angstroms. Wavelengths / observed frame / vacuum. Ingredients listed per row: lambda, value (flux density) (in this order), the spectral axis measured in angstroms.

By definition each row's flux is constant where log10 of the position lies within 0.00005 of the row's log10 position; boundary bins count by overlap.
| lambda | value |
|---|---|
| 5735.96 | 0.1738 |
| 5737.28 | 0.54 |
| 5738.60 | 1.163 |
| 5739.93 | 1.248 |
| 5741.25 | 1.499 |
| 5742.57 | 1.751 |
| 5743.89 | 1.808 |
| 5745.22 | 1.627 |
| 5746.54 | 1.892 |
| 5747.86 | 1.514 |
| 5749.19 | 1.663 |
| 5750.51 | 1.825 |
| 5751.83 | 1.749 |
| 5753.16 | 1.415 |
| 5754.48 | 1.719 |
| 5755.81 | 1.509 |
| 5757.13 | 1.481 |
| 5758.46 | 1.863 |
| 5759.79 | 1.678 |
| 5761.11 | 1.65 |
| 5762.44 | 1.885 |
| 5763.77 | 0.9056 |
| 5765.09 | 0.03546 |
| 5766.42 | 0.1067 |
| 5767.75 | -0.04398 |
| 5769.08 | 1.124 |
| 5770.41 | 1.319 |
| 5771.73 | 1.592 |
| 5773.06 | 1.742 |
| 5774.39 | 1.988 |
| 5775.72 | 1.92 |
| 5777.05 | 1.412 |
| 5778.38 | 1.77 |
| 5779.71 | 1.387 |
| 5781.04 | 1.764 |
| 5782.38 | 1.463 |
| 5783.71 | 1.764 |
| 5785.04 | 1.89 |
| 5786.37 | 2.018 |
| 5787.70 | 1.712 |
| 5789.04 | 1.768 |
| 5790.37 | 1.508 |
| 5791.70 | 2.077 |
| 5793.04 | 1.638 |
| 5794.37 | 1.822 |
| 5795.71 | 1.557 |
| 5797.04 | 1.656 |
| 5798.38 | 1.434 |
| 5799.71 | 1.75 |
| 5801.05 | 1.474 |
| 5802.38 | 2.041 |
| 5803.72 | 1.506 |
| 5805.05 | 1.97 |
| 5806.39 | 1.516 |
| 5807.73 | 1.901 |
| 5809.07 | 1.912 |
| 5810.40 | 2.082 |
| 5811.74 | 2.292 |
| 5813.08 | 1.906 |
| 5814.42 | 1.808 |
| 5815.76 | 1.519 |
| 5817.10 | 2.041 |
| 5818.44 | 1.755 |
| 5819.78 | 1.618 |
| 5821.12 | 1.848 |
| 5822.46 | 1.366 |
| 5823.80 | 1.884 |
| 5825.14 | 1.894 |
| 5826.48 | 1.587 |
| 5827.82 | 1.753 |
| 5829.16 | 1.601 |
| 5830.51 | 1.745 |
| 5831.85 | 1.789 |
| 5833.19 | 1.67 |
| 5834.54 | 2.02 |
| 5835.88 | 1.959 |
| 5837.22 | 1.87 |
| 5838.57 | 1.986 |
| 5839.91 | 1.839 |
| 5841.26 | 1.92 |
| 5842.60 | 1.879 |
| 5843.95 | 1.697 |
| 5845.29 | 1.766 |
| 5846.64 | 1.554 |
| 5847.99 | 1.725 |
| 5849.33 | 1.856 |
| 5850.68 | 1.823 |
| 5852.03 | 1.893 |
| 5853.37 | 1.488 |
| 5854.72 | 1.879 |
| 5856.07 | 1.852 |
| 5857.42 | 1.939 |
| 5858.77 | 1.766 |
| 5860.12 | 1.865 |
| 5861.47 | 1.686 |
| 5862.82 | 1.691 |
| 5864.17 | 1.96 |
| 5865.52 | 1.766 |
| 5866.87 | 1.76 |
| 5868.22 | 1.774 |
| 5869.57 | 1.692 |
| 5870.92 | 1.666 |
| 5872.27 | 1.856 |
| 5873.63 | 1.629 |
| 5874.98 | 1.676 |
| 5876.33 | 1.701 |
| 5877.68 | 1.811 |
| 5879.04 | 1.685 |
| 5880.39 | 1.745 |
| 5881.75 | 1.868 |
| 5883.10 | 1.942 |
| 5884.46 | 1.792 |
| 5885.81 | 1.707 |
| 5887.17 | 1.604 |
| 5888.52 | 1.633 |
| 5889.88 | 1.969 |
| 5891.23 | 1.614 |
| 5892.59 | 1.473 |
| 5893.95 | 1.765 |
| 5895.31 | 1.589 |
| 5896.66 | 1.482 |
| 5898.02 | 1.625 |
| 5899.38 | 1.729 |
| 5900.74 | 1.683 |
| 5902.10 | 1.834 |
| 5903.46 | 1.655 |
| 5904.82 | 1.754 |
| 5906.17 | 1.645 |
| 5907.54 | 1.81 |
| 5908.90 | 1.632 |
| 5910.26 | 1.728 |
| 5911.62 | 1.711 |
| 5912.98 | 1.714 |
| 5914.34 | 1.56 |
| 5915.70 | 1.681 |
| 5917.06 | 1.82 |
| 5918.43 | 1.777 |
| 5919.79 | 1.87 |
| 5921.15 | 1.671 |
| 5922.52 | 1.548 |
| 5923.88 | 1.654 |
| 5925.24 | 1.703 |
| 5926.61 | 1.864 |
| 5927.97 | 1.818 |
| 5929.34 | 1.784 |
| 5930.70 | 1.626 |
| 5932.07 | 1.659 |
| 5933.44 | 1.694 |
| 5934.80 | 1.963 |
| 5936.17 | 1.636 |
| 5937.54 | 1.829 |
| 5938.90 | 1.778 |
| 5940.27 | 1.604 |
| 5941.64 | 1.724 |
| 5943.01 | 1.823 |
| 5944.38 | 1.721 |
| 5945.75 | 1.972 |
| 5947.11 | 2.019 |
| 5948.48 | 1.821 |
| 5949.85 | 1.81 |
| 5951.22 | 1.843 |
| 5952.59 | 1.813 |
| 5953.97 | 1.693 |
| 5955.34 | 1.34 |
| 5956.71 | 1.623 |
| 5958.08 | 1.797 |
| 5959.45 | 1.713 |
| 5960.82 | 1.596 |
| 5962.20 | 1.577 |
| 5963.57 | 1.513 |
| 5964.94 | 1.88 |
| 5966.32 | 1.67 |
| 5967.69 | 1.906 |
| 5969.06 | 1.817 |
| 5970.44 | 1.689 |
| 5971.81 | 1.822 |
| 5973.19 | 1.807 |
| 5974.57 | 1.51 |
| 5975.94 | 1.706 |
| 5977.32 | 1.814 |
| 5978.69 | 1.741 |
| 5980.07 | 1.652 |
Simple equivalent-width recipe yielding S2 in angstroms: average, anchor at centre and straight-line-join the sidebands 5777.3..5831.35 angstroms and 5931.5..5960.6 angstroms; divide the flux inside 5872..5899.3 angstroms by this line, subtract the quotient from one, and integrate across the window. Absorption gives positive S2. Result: 0.7 angstroms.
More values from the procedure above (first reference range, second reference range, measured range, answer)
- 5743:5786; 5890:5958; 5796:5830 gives -4.46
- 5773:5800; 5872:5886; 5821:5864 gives -1.01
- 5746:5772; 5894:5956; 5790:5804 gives -2.55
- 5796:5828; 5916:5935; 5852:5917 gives 0.85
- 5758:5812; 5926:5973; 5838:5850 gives -1.20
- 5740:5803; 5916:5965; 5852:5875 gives -1.61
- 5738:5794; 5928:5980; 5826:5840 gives -1.79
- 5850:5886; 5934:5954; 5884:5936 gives 2.53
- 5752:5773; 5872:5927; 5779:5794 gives -4.56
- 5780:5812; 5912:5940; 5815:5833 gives 0.33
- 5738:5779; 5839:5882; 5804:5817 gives -2.12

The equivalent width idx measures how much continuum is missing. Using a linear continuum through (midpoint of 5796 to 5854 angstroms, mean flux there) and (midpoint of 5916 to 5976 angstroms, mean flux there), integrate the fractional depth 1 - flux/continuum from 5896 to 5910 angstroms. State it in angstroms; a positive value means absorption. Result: 0.5 angstroms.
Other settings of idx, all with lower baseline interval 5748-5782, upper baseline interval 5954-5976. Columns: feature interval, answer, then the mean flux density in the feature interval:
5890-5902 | -0.40 angstroms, 1.65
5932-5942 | -0.56 angstroms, 1.74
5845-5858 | -2.05 angstroms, 1.78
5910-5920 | -0.66 angstroms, 1.73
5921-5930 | -0.50 angstroms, 1.72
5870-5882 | -1.26 angstroms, 1.73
